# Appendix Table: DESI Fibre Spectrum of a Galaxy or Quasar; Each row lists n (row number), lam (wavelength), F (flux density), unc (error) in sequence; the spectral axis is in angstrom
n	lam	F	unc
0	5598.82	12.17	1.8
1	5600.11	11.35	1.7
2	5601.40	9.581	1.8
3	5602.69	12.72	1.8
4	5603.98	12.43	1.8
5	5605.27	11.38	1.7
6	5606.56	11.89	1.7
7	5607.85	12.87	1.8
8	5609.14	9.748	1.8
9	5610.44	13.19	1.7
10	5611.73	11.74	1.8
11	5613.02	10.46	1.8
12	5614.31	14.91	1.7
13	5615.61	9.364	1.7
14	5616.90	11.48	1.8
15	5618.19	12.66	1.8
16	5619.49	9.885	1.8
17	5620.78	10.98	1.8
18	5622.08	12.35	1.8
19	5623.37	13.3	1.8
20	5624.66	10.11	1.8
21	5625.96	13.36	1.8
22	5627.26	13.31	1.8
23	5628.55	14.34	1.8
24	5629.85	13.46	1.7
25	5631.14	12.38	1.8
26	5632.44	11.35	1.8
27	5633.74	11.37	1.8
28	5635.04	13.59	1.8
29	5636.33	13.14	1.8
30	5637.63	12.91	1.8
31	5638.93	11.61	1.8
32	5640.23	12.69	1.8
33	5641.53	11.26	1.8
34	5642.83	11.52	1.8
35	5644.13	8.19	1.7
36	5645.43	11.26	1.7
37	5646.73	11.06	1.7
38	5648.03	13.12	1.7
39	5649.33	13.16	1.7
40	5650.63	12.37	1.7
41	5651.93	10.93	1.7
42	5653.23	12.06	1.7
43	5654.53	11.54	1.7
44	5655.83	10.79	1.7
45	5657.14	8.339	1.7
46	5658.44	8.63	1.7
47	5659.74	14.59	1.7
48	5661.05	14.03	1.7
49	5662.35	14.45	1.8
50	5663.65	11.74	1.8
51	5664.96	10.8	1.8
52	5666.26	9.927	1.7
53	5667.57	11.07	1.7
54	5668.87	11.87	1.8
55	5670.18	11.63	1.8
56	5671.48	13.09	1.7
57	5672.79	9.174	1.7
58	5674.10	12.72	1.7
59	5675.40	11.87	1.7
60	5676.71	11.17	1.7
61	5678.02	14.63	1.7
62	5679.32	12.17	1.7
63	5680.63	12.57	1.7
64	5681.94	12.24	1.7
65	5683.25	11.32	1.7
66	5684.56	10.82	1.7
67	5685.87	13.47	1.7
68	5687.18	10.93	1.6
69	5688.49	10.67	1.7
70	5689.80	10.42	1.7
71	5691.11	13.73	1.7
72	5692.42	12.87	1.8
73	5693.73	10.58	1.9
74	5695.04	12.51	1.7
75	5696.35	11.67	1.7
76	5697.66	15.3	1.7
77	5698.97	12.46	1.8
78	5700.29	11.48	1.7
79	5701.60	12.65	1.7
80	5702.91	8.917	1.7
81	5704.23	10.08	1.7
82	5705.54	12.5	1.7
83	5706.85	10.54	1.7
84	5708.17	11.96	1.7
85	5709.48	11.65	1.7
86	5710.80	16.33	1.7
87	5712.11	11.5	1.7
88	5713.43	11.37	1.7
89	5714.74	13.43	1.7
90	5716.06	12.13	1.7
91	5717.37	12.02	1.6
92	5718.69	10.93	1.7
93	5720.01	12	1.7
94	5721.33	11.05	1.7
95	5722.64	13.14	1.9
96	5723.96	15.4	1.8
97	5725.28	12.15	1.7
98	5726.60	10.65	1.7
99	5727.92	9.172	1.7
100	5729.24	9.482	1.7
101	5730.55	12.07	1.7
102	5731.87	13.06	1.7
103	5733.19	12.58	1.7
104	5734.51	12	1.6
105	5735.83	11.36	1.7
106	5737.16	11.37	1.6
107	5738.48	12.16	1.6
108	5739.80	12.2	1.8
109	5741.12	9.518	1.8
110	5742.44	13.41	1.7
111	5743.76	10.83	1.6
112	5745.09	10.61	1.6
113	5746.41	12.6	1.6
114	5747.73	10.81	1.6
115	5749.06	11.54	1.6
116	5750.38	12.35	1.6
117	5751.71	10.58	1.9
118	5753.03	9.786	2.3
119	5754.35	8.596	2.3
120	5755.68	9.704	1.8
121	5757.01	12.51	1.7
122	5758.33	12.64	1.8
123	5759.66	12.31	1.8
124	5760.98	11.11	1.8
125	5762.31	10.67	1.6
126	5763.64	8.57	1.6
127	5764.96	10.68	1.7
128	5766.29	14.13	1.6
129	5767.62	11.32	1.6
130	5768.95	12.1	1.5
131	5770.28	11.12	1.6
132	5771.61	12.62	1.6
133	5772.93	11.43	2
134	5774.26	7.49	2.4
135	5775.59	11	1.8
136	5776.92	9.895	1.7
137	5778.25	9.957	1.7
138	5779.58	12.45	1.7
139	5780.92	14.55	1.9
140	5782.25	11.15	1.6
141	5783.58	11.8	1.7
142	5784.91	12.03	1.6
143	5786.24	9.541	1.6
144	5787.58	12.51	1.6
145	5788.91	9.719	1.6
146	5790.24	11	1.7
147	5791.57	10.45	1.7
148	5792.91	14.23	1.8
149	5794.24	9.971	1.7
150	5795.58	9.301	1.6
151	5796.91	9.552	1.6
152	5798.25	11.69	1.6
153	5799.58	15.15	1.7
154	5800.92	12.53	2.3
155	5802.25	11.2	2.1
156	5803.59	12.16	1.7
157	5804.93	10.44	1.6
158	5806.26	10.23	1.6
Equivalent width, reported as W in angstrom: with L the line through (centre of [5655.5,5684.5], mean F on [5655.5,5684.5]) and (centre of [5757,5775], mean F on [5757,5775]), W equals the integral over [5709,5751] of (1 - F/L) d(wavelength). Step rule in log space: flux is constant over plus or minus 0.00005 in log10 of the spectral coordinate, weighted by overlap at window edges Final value -1.6 angstrom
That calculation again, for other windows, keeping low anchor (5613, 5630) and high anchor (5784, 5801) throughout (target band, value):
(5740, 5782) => 1.0 angstrom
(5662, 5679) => 0.1 angstrom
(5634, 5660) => 1.0 angstrom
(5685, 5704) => -0.2 angstrom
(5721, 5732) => -0.1 angstrom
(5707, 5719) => -0.6 angstrom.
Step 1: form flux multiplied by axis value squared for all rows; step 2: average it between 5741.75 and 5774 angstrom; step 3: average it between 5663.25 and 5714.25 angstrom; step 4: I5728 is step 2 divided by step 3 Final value 0.97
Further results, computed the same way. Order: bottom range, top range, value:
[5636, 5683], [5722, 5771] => 1.00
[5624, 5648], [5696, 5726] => 1.04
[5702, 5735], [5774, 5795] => 0.96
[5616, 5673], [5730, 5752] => 1.02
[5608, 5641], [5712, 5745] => 1.01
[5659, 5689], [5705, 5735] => 1.02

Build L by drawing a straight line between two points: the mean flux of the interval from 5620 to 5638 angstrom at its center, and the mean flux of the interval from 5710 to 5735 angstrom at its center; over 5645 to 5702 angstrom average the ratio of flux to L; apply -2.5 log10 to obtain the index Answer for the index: 0.04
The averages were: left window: 12.5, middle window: 11.9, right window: 12.1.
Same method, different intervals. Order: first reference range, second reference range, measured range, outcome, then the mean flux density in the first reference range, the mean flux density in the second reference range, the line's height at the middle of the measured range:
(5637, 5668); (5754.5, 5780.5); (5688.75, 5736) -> -0.06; 11.6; 11.1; 11.3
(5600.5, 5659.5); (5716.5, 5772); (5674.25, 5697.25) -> -0.04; 11.8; 11.5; 11.6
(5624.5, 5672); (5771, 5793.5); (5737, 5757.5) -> 0.03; 11.9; 11.3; 11.4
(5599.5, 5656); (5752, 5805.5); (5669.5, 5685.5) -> -0.03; 11.9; 11.2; 11.7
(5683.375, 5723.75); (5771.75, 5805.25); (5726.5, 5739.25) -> 0.03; 12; 11.3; 11.8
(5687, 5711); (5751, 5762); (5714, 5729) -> -0.04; 11.9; 10.9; 11.5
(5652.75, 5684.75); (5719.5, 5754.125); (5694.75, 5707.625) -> -0.01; 11.7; 11.6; 11.7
